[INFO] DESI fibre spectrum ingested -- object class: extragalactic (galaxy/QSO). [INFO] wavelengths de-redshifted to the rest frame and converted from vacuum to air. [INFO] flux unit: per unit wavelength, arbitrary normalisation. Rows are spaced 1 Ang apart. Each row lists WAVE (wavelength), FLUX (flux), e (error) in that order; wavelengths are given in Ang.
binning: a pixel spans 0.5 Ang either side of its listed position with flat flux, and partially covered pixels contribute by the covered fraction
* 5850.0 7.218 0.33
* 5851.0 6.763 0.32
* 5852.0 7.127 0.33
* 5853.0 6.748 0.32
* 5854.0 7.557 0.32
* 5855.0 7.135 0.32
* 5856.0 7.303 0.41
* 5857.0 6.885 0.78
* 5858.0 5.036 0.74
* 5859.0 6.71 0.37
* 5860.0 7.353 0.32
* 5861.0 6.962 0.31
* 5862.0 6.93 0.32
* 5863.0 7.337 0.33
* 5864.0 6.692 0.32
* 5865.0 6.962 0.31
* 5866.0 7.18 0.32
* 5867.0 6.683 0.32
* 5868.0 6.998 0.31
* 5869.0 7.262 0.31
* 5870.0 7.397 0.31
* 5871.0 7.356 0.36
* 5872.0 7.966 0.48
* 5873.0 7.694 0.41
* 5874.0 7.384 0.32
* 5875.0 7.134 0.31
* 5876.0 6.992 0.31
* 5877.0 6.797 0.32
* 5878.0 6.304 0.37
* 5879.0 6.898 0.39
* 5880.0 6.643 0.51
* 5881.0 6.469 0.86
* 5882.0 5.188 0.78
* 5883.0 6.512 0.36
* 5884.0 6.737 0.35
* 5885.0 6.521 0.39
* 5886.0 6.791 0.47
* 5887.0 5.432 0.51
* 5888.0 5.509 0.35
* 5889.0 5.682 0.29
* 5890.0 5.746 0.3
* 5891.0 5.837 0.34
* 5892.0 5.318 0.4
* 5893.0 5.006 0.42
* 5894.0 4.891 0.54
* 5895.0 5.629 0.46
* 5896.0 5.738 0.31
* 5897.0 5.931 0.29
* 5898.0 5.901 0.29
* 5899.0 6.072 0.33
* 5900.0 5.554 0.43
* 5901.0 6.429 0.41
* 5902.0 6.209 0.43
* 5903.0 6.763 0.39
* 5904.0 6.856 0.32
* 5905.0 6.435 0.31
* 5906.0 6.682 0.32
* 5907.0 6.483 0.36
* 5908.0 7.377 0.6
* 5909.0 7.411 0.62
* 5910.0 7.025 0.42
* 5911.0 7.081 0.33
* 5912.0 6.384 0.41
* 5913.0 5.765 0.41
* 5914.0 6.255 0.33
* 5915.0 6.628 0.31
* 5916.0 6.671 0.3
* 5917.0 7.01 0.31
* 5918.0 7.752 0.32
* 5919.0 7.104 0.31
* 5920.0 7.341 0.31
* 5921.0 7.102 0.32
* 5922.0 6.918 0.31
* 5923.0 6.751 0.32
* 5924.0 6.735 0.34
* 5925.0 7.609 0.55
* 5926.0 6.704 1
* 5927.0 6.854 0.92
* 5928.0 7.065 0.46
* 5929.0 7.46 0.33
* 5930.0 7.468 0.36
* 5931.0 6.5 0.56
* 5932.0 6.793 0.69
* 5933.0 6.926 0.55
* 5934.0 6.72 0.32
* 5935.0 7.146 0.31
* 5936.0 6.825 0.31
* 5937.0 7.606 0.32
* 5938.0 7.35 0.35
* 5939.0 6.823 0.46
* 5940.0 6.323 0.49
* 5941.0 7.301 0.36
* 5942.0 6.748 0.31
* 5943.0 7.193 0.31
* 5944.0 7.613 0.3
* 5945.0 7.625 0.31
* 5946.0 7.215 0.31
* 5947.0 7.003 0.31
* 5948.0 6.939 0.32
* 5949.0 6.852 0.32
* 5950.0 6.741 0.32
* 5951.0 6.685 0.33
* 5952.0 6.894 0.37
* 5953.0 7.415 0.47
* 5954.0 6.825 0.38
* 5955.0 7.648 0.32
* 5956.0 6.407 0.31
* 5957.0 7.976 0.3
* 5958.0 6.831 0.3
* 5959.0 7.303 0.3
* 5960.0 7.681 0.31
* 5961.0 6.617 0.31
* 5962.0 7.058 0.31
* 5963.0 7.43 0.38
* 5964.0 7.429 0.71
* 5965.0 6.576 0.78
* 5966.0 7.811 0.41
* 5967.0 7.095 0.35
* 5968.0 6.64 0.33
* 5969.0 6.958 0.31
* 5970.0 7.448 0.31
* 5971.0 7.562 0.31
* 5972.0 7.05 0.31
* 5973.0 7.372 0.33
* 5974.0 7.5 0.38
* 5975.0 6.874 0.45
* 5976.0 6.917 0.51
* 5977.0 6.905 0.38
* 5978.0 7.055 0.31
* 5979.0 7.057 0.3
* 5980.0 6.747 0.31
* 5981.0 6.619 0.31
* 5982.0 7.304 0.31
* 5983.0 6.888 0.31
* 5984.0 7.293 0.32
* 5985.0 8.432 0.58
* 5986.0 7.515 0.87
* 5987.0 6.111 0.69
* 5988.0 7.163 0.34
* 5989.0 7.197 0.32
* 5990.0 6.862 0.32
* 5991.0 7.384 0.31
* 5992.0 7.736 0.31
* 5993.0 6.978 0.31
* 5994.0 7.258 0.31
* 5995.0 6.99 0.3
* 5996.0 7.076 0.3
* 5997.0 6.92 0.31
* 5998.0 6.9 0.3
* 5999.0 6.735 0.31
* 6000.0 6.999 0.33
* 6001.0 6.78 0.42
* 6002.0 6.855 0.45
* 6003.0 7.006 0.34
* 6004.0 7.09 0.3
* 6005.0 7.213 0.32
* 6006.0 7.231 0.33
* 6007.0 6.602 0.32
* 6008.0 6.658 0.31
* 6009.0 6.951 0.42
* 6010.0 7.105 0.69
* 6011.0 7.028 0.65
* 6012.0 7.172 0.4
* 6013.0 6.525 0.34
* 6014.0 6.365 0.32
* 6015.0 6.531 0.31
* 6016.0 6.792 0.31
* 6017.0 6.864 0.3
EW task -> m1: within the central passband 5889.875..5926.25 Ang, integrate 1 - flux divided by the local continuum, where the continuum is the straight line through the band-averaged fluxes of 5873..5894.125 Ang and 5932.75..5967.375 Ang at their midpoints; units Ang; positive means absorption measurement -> 0.55 Ang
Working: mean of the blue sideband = 6.24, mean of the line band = 6.47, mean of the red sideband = 7.11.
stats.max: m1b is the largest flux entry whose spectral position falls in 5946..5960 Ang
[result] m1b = 7.976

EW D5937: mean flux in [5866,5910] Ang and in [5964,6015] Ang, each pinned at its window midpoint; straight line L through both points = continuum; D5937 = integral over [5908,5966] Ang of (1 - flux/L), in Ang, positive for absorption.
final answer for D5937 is -2.5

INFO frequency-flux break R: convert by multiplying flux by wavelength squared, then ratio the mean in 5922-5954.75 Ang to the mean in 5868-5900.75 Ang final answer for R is 1.13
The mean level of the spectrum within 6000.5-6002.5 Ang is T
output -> 6.82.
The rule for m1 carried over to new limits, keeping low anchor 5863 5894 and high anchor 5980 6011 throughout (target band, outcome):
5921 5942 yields -0.6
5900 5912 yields -0.1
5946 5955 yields -0.1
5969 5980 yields -0.3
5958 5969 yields -0.4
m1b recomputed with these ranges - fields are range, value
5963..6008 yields 8.432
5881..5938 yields 7.752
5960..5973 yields 7.811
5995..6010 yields 7.231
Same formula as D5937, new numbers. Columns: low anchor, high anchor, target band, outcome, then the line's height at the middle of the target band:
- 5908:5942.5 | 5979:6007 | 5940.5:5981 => -0.6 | 7.02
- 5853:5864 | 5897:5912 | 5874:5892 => 1.1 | 6.72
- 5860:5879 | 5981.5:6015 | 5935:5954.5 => 0.0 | 7.07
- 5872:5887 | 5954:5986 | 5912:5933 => 0.1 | 6.94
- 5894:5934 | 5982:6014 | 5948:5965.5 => -0.5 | 6.87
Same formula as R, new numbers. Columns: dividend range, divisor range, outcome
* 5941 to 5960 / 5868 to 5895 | 1.13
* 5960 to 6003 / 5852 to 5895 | 1.11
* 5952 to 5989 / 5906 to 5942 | 1.05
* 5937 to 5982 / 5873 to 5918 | 1.14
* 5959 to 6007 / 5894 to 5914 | 1.15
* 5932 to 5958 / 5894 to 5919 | 1.10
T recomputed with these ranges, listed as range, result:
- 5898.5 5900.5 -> 5.81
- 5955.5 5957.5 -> 7.19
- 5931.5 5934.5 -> 6.81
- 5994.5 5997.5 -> 7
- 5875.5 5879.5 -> 6.75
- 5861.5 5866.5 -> 7.02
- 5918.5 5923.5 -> 7.04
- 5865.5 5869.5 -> 7.03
